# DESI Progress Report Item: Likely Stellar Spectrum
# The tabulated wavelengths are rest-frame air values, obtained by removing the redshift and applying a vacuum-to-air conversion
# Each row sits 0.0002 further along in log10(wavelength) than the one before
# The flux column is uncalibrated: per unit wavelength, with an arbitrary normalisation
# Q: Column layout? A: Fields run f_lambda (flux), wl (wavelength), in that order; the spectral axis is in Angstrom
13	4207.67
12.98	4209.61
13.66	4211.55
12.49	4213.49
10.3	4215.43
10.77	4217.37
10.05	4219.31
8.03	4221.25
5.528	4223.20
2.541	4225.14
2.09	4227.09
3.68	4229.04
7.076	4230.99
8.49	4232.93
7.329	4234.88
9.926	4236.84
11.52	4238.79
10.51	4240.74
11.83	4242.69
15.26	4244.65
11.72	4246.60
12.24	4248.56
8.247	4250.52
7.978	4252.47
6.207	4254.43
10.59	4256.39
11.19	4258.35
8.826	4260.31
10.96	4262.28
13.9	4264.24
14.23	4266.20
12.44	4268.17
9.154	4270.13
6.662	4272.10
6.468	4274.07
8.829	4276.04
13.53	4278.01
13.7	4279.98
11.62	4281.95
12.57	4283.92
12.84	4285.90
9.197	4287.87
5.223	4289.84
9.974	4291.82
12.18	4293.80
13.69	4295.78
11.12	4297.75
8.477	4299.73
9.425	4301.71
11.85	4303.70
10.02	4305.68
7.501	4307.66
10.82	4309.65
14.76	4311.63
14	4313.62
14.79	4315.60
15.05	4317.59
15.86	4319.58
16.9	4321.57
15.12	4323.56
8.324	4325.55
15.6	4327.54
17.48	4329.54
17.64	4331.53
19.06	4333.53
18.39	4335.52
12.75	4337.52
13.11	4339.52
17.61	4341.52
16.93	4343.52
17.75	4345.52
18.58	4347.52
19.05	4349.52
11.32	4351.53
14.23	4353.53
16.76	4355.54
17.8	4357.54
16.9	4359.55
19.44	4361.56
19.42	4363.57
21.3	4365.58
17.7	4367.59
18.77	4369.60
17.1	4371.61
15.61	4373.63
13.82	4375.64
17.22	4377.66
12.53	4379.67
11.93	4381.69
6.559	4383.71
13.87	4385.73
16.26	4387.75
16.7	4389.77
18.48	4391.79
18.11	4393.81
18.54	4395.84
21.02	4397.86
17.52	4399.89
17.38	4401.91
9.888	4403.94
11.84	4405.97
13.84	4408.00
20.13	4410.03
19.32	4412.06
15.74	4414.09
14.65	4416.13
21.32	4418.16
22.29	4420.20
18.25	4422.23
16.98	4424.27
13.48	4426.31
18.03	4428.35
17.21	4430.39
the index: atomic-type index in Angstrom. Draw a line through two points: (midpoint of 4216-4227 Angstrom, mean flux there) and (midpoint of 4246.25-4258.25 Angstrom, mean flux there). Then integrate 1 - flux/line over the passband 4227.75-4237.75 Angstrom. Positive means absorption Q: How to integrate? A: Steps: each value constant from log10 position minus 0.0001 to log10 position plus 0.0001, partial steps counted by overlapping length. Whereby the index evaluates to 1.11 Angstrom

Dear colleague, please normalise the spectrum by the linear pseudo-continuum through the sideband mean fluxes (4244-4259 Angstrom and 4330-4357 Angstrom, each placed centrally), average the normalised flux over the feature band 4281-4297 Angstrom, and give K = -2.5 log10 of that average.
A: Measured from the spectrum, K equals 0.173 mag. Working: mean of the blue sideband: 10.3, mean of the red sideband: 16.4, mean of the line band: 10.9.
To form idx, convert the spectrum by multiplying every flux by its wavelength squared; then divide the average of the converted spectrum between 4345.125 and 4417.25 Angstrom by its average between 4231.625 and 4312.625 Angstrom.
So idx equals 1.6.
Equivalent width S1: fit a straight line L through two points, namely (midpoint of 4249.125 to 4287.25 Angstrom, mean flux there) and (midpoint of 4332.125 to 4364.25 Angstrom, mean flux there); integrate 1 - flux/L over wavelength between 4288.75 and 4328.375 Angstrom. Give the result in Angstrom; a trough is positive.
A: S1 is 5.1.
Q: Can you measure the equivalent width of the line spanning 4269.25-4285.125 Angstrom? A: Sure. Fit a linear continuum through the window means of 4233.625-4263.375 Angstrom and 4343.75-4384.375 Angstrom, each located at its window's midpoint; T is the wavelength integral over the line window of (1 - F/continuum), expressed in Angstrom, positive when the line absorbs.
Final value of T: 1.95 Angstrom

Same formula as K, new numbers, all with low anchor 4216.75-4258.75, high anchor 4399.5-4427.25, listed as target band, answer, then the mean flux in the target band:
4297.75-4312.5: 0.131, 10.4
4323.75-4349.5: -0.223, 16.2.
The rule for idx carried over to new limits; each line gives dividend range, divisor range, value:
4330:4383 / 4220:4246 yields 2.18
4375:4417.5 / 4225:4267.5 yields 1.75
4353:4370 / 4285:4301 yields 1.81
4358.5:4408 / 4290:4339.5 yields 1.25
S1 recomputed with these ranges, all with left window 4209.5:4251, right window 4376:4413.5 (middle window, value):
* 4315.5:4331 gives -2.6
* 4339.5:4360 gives -3.9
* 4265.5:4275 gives 1.0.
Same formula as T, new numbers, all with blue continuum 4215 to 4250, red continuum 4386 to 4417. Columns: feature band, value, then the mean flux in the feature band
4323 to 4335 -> -2.2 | 15.7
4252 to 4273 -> -0.2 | 10.3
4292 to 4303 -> 0.8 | 10.9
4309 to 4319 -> -1.2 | 14.1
